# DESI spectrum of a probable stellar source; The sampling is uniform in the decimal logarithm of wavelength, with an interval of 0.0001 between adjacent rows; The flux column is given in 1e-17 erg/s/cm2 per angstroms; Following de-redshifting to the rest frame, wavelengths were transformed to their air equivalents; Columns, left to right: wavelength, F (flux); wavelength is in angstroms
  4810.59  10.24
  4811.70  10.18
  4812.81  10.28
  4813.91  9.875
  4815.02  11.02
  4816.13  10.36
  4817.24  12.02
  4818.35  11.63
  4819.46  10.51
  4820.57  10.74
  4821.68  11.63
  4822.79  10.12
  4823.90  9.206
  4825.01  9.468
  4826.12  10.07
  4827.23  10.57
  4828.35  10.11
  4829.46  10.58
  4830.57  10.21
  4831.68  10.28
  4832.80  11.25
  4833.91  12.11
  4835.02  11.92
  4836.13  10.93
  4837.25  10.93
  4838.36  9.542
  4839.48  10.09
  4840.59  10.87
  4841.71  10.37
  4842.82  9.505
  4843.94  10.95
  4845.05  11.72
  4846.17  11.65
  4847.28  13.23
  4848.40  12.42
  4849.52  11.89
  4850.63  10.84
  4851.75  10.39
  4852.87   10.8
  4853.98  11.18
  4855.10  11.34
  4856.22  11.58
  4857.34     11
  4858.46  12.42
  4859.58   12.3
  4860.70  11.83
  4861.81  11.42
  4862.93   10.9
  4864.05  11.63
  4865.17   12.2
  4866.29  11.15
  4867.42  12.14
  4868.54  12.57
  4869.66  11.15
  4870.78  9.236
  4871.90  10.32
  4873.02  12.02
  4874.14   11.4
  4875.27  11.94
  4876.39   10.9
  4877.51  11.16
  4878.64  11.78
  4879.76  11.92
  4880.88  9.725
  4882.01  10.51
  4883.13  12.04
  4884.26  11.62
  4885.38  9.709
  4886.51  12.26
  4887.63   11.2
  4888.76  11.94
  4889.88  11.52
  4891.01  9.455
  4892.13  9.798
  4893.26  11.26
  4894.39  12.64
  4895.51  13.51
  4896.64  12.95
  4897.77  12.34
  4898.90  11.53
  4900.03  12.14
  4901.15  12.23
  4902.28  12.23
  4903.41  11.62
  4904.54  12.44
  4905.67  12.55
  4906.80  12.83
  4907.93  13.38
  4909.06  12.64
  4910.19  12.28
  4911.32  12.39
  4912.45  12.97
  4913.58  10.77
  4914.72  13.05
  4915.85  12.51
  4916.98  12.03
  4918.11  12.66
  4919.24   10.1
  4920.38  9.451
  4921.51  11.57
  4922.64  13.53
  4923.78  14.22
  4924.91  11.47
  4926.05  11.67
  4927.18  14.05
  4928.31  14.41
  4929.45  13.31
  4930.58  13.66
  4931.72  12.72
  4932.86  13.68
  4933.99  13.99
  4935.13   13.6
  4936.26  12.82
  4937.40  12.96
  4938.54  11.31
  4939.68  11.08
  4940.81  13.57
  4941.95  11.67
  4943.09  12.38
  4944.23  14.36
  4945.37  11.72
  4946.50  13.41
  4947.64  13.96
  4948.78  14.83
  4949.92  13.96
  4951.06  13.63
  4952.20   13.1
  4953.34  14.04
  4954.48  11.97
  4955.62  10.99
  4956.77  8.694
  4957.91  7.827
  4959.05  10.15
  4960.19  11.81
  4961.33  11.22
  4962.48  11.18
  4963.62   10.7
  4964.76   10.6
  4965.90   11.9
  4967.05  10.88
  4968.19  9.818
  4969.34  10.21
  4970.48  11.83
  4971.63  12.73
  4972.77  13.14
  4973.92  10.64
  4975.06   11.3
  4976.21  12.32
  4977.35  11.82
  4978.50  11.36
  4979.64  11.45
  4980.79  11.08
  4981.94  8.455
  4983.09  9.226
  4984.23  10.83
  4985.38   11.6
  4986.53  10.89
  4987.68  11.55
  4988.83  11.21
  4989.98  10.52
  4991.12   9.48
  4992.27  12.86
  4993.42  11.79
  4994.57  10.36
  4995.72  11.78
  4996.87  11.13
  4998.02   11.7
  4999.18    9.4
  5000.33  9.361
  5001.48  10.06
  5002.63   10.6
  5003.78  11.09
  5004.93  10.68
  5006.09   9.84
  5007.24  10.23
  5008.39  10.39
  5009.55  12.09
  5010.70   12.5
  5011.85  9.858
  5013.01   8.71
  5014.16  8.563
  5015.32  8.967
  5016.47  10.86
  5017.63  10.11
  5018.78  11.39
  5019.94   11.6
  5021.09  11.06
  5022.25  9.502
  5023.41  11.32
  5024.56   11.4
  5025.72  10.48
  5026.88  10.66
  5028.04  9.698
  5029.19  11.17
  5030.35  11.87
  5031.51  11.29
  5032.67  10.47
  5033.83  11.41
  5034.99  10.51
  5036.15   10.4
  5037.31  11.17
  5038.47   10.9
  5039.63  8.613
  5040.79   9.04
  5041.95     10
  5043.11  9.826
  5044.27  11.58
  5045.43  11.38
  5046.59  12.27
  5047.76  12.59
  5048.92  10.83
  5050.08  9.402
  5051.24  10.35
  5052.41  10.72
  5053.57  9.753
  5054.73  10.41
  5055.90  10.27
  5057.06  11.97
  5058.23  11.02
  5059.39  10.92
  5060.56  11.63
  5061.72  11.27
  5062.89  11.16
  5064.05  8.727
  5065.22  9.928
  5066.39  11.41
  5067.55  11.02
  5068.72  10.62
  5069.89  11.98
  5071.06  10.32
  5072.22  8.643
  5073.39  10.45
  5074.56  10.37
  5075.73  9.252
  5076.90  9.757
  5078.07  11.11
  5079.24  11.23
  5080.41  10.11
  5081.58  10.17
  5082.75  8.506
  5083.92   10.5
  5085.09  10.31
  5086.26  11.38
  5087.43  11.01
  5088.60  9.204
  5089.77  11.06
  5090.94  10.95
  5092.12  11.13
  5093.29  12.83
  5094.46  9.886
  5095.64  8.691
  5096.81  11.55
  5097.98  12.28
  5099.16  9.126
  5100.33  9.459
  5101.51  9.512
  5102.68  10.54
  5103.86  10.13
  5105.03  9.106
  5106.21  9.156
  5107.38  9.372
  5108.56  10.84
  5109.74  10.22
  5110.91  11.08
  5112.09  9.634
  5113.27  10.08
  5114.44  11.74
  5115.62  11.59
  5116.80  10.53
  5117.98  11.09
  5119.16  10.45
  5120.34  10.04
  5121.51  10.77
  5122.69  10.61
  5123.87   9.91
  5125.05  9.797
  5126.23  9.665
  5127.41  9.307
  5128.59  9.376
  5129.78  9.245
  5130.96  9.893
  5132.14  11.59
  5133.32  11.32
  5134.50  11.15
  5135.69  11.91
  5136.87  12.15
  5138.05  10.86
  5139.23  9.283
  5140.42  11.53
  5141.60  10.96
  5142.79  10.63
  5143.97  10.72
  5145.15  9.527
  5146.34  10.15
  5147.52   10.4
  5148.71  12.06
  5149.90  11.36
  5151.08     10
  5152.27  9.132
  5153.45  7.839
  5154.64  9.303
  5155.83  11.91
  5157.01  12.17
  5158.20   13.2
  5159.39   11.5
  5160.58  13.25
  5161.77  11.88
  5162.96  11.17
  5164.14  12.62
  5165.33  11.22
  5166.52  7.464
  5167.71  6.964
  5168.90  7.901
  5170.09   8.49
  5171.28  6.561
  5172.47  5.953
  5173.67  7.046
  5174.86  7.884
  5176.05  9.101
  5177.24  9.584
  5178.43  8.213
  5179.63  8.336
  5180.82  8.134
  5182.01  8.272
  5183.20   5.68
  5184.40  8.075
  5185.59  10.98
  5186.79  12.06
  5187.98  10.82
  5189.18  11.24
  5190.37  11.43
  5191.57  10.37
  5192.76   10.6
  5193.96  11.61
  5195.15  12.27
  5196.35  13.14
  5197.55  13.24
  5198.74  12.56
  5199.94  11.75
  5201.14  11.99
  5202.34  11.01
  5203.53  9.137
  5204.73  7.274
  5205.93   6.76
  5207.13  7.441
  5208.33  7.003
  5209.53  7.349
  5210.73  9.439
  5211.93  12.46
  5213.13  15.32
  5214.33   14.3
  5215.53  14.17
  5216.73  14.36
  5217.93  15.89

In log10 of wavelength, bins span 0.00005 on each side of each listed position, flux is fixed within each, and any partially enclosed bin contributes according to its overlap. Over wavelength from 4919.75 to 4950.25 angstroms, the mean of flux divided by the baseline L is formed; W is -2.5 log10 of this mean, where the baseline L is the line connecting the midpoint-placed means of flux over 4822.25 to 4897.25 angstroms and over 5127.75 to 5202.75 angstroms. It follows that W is -0.18 mag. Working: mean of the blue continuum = 11.2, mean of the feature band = 12.9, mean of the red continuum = 10.3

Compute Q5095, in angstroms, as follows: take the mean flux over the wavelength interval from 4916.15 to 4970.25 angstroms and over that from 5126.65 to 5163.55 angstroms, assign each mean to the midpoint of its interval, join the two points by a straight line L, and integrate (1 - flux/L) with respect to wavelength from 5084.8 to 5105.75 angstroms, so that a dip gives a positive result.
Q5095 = 1.3 angstroms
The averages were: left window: 12.2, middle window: 10.4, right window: 10.8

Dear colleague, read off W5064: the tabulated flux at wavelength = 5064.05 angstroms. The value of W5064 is 8.727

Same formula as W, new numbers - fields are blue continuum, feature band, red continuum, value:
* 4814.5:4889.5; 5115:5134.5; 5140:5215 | -0.01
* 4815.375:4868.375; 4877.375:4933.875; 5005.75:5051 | -0.11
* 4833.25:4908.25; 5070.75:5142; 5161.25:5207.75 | -0.03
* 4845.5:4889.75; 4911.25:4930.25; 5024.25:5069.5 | -0.11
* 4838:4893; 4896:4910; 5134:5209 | -0.12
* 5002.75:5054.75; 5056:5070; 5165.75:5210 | -0.06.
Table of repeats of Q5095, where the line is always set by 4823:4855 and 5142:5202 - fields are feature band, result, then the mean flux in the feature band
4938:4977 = -4.6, 11.9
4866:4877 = -0.5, 11.3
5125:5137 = -0.3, 10.5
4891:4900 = -1.0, 11.8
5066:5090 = -0.1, 10.4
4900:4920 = -2.9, 12.2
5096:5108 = 0.4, 10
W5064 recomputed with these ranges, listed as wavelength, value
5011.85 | 9.858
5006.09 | 9.84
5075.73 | 9.252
